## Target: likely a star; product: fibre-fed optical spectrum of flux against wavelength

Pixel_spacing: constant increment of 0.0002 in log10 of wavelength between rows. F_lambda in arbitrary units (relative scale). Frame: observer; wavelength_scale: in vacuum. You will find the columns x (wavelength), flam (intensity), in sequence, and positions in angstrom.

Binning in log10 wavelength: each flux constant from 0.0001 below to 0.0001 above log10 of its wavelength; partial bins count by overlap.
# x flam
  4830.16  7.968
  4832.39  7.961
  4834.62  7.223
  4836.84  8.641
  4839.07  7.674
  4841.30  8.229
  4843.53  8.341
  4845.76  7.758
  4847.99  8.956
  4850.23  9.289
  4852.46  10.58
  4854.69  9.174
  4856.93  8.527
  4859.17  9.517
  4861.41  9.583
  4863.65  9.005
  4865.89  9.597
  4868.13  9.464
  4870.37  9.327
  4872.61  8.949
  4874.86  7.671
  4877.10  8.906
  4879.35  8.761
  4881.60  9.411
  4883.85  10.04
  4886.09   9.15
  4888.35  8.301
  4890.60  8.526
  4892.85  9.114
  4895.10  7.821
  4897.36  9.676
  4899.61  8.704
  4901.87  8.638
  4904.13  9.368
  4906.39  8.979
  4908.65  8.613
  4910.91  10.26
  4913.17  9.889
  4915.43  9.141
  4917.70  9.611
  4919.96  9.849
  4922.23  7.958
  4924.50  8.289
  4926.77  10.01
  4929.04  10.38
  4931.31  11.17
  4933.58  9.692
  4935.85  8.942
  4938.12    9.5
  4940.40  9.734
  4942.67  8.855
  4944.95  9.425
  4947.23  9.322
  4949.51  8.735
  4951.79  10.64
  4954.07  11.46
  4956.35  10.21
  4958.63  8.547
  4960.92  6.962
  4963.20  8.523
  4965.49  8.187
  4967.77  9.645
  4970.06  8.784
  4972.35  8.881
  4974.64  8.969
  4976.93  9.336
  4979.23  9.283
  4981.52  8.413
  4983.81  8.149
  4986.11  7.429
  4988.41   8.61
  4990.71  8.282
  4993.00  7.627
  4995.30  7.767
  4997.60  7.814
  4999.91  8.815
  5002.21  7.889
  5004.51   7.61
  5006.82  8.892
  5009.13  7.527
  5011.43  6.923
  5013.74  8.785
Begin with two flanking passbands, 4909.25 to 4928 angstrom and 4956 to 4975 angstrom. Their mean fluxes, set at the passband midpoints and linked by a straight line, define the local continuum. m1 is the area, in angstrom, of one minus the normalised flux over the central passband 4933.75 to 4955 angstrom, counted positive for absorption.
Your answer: -1.5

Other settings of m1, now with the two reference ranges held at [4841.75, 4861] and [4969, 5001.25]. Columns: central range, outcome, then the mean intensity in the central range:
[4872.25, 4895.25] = 0.13 angstrom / 8.82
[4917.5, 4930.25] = -0.94 angstrom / 9.34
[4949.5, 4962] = -1.37 angstrom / 9.5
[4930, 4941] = -1.49 angstrom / 9.82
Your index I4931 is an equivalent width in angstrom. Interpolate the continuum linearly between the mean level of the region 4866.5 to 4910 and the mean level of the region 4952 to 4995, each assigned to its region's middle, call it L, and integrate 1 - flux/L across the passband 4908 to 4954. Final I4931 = -3.69 angstrom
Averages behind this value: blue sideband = 8.93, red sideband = 8.76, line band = 9.56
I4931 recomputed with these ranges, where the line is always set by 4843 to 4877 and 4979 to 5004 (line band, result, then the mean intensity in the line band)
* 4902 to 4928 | -1.7 angstrom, 9.25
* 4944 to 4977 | -3.2 angstrom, 9.17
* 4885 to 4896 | 0.3 angstrom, 8.6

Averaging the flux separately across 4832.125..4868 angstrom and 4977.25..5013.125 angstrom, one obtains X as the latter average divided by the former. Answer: 0.92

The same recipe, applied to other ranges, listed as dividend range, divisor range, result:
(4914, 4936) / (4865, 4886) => 1.04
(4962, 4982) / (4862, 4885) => 0.98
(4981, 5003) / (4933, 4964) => 0.87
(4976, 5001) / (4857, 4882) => 0.92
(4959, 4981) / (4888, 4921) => 0.96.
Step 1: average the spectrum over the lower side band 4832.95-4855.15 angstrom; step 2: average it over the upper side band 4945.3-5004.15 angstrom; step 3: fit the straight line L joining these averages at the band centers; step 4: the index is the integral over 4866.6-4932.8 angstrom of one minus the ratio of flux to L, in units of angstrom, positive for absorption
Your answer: -4.2 angstrom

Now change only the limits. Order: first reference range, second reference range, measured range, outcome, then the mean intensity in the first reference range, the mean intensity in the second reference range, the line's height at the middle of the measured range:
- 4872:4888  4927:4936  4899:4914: 0.6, 8.95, 10.2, 9.58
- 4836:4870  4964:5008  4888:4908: 0.0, 8.97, 8.44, 8.79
